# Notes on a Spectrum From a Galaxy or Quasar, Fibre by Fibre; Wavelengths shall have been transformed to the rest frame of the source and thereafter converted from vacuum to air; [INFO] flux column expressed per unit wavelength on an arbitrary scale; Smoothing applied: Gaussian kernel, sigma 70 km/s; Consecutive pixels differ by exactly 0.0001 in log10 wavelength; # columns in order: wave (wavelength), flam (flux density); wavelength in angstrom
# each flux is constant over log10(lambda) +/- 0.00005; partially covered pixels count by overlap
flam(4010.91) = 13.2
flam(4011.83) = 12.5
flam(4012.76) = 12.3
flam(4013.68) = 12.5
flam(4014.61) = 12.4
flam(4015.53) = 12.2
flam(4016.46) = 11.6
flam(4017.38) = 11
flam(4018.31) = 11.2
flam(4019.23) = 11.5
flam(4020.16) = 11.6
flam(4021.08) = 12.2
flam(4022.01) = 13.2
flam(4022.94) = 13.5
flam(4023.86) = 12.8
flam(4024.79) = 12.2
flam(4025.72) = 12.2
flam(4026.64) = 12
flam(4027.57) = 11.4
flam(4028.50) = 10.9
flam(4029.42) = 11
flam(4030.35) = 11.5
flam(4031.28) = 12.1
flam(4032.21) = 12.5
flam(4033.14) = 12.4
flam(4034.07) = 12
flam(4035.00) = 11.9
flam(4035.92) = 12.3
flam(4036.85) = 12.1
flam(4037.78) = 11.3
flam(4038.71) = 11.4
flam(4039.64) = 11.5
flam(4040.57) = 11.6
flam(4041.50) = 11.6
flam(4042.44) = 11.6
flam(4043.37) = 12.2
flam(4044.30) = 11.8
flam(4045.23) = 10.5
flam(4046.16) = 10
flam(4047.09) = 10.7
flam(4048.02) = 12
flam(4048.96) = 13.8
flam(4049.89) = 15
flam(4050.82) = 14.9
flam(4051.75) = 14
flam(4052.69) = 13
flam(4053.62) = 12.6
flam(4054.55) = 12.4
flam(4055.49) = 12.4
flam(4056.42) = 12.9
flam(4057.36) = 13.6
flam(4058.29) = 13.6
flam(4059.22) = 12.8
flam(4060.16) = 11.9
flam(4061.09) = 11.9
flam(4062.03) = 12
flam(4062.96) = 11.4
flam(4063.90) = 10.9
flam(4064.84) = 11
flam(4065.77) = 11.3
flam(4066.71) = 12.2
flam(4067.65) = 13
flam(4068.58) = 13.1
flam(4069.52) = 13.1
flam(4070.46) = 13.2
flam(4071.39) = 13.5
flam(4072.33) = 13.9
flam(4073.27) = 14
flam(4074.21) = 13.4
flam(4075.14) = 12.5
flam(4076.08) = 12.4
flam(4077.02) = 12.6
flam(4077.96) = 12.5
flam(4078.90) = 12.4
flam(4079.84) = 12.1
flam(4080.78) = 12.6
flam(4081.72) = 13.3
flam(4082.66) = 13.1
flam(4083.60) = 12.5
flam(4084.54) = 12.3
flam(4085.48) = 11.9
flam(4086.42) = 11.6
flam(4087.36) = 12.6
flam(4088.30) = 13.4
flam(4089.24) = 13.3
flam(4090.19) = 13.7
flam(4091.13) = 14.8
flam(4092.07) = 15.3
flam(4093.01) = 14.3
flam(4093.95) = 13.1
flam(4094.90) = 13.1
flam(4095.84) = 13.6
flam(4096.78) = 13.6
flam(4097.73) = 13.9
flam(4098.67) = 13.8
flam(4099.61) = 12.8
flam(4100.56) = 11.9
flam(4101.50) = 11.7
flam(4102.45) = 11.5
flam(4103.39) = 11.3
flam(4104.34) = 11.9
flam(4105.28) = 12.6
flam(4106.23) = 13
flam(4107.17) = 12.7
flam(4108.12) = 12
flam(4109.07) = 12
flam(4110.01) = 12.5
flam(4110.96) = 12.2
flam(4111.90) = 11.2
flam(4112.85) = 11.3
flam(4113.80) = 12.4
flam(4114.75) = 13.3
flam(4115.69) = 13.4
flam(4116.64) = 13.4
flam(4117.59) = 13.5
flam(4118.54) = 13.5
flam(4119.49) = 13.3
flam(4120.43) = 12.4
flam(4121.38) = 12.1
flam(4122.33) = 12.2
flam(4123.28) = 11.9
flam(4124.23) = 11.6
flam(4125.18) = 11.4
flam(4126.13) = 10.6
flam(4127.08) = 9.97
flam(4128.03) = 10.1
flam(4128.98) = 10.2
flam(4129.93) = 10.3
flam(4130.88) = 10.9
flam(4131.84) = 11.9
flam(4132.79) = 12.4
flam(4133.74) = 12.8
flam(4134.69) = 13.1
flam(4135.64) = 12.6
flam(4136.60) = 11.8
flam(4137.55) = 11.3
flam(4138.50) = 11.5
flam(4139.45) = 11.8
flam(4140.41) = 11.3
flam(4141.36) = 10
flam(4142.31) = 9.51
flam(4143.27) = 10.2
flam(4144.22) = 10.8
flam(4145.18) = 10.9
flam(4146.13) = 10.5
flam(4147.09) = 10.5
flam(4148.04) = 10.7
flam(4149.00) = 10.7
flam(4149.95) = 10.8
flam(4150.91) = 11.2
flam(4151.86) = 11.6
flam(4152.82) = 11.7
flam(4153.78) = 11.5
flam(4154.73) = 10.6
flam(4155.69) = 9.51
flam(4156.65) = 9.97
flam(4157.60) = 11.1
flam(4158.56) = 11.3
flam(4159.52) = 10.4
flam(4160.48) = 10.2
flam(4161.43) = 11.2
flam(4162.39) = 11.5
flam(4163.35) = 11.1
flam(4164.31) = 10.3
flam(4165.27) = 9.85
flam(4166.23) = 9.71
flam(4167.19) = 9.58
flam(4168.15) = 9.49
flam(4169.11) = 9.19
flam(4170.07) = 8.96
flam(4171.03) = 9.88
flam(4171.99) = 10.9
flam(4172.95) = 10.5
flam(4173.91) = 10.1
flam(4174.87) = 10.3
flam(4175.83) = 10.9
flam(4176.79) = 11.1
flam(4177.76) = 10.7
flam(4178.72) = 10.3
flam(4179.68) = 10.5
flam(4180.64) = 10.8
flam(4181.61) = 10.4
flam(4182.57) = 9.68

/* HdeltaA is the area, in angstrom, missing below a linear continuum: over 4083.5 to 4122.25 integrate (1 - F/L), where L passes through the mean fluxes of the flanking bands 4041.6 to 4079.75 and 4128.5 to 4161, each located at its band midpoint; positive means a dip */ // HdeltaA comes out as -3.3 angstrom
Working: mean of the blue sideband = 12.5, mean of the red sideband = 11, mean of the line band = 12.8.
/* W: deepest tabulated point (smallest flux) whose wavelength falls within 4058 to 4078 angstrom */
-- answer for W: 10.9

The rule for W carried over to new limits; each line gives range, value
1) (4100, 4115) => 11.2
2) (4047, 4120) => 10.7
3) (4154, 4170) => 9.19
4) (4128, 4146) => 9.51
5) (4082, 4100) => 11.6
